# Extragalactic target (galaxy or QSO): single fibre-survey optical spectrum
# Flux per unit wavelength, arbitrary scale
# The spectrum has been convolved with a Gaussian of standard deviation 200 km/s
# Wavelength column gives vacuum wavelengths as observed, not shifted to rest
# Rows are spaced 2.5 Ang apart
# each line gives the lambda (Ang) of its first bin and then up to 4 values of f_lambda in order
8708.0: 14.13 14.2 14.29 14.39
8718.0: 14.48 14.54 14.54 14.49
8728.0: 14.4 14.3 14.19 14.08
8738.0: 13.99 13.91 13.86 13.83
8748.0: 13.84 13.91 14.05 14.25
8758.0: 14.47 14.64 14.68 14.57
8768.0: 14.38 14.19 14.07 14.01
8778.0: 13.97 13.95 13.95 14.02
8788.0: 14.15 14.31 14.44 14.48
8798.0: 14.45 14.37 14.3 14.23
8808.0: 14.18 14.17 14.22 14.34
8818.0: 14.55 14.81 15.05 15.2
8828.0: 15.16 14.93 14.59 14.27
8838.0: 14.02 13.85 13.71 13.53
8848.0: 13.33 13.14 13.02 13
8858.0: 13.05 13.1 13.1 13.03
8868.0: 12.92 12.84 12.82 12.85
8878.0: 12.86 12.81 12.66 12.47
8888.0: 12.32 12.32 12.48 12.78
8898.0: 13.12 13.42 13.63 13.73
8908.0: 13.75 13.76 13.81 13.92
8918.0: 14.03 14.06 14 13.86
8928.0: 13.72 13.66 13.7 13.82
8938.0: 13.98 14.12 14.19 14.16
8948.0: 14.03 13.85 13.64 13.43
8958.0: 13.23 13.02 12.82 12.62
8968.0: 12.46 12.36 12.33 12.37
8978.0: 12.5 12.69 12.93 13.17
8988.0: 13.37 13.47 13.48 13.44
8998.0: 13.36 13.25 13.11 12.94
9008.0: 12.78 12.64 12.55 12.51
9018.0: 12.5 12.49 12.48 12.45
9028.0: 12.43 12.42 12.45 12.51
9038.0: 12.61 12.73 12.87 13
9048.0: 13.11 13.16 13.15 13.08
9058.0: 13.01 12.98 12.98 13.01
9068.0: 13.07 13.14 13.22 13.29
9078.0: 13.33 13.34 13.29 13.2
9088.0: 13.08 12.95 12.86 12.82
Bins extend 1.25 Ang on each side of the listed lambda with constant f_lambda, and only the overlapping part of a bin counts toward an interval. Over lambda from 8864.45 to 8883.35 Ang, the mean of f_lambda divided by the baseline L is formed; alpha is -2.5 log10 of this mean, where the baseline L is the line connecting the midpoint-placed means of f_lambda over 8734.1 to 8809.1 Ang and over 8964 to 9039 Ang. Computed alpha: 0.06 mag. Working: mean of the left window 14.2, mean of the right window 12.8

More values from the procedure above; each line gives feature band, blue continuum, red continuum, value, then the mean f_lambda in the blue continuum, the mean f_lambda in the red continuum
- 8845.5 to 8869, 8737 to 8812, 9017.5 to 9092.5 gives 0.057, 14.2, 12.9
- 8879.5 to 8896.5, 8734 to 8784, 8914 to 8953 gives 0.118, 14.1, 13.9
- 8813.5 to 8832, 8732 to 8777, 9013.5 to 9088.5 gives -0.073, 14.2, 12.9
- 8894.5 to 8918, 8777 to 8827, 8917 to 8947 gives 0.035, 14.4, 13.9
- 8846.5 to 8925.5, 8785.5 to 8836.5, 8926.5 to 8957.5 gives 0.075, 14.5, 13.8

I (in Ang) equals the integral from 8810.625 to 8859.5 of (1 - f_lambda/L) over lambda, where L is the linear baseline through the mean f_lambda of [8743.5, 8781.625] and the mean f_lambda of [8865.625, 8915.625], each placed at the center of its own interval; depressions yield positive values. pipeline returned -2.0 Ang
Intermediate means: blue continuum 14.2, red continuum 13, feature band 14.1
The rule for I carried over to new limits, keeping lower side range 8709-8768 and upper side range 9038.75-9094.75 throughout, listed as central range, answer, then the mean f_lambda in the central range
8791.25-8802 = -0.3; 14.4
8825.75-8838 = -0.7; 14.7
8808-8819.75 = -0.3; 14.3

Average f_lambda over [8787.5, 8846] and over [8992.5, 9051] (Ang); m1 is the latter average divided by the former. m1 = 0.89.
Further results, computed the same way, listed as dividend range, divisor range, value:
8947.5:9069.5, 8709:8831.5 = 0.90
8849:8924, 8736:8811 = 0.93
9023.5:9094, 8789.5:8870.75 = 0.92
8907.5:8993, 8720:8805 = 0.94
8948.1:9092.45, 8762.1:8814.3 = 0.91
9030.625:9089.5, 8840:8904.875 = 1.00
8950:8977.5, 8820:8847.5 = 0.89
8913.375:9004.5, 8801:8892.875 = 0.98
